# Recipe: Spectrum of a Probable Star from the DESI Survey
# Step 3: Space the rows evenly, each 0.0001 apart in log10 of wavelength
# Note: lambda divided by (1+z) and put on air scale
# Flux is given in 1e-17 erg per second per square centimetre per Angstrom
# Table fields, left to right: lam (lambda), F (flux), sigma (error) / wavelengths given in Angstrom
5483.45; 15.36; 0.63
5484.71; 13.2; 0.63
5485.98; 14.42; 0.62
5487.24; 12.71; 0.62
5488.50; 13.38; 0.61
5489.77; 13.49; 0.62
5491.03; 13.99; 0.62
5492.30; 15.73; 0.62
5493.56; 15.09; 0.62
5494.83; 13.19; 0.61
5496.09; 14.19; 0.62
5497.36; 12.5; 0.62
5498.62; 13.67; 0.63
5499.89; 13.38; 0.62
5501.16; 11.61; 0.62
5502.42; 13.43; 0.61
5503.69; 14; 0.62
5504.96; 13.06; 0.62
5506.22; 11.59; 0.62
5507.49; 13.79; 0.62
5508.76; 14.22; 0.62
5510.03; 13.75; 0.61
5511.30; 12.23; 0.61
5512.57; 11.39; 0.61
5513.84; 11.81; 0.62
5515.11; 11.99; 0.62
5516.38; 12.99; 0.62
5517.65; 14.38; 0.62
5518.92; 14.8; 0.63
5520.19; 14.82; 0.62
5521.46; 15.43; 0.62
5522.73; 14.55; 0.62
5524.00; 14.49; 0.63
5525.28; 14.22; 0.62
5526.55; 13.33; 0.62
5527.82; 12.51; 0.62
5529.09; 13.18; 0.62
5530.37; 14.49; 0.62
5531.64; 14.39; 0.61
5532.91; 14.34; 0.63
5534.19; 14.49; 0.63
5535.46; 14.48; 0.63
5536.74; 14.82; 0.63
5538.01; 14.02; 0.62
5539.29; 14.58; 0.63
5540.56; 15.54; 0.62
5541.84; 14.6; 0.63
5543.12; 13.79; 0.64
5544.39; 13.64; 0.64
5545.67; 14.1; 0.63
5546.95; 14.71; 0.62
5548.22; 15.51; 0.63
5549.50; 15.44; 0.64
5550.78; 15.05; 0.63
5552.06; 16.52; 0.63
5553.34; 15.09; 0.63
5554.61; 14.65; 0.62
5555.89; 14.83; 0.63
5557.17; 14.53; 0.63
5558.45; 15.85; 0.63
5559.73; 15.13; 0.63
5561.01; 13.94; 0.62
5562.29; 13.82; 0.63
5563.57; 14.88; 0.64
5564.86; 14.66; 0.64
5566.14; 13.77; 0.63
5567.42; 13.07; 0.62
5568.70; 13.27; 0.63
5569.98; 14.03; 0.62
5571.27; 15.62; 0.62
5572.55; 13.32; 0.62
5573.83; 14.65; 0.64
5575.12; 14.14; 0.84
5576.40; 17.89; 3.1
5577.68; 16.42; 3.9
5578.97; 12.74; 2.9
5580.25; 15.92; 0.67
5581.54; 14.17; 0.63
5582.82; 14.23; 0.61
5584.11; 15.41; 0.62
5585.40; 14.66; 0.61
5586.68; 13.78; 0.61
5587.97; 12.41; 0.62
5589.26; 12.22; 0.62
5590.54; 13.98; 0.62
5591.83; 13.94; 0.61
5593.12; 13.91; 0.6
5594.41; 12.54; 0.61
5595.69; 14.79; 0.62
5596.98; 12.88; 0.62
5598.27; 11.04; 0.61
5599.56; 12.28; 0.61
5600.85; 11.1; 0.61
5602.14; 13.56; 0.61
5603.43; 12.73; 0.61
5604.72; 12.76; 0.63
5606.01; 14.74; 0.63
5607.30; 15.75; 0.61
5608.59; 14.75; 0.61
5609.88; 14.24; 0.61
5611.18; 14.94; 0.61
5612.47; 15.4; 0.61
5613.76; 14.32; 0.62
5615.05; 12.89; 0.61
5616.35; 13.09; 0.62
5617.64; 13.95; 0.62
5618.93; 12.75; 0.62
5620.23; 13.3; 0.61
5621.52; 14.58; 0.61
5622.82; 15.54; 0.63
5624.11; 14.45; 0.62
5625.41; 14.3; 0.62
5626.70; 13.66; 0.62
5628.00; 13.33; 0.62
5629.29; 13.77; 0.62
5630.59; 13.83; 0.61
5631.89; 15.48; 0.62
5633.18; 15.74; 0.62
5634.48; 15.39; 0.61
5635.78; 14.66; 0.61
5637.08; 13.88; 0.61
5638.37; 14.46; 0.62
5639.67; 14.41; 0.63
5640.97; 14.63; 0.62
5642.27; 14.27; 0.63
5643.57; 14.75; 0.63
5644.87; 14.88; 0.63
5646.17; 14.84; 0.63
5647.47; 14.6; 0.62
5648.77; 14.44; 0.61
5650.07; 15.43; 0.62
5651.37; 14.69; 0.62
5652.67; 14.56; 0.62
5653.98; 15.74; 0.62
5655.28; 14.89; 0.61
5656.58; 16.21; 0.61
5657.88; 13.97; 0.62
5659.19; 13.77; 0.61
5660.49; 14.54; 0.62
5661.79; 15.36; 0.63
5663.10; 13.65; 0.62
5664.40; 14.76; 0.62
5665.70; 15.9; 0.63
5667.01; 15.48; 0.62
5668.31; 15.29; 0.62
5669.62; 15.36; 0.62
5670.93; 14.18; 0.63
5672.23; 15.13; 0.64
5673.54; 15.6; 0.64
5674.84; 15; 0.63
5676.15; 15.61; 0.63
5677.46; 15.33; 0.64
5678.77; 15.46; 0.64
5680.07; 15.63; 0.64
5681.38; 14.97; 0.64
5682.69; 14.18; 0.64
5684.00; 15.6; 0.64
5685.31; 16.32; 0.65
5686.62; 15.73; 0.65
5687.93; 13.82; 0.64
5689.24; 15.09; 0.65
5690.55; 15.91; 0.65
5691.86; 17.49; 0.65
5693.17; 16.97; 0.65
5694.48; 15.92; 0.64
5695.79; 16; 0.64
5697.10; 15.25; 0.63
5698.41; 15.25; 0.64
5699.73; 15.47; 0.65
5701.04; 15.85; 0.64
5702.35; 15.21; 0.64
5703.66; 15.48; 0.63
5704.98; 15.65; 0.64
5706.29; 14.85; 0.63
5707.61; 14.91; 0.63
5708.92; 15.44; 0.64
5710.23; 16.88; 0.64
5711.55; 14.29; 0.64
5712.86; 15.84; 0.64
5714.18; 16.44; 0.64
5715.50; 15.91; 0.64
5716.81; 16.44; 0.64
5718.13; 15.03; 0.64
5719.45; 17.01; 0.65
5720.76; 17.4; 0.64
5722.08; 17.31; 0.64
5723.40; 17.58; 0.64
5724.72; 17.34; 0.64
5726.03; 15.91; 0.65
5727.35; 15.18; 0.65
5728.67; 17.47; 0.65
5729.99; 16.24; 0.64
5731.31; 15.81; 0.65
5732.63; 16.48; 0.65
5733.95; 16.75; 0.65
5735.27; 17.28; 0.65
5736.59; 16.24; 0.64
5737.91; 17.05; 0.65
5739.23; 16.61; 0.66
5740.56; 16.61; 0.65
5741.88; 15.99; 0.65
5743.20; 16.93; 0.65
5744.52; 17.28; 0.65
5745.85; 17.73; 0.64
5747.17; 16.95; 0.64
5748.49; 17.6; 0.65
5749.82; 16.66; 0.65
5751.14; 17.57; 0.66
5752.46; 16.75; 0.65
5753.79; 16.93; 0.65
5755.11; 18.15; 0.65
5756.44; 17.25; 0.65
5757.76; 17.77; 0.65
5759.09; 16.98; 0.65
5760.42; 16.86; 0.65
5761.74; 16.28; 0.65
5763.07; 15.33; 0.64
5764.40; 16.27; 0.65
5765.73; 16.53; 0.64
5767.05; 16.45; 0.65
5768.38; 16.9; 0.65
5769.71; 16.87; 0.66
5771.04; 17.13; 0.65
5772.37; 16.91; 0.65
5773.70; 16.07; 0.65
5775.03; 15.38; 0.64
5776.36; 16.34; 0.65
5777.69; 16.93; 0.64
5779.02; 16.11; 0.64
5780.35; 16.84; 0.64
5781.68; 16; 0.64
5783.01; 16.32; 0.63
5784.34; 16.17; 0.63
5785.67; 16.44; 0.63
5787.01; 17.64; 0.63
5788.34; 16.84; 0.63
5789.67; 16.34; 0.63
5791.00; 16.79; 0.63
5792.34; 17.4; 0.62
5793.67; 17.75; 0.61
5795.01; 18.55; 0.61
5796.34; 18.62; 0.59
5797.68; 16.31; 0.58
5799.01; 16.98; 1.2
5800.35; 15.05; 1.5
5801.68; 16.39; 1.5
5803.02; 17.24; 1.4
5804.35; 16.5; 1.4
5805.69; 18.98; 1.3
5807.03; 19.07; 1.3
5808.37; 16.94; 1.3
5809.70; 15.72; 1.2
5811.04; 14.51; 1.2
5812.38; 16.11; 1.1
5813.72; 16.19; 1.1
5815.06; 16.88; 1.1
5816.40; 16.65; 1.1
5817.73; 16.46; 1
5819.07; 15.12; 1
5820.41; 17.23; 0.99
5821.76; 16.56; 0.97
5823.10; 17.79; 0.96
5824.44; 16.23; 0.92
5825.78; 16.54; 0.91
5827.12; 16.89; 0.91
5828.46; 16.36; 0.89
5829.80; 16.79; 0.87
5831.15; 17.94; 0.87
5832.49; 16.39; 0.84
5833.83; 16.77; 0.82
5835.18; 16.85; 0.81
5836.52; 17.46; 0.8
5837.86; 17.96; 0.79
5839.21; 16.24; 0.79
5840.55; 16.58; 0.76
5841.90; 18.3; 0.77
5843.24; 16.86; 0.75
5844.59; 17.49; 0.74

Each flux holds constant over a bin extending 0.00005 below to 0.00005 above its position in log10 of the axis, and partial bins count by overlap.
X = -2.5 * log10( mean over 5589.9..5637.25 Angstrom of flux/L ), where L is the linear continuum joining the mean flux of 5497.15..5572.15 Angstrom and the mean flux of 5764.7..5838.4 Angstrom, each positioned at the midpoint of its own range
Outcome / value 0.07 mag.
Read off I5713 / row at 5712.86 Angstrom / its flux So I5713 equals 15.84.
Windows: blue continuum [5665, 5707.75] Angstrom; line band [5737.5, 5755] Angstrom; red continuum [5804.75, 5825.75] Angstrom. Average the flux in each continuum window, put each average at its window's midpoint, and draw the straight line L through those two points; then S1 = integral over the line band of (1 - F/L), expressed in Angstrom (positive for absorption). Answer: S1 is -1.1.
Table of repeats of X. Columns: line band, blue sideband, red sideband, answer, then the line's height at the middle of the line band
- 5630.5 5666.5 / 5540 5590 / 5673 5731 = 0.039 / 15.3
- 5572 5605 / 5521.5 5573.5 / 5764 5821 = 0.080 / 14.8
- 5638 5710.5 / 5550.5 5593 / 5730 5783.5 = 0.037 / 15.7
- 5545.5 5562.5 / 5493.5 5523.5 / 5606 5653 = -0.092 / 13.8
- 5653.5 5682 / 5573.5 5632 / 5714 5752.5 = 0.018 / 15.3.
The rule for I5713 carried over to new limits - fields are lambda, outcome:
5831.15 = 17.94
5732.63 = 16.48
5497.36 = 12.5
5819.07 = 15.12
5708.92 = 15.44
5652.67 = 14.56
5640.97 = 14.63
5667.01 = 15.48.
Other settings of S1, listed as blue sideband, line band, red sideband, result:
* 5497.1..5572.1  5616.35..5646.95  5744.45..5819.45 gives 1.6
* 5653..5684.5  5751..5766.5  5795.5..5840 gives -0.7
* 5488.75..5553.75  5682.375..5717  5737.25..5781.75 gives 0.9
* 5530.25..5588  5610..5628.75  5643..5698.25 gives 1.1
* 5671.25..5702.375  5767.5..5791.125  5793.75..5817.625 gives 0.0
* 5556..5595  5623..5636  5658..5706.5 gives 0.3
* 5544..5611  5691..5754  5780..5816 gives -1.6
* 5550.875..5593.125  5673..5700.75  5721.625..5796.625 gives 0.6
